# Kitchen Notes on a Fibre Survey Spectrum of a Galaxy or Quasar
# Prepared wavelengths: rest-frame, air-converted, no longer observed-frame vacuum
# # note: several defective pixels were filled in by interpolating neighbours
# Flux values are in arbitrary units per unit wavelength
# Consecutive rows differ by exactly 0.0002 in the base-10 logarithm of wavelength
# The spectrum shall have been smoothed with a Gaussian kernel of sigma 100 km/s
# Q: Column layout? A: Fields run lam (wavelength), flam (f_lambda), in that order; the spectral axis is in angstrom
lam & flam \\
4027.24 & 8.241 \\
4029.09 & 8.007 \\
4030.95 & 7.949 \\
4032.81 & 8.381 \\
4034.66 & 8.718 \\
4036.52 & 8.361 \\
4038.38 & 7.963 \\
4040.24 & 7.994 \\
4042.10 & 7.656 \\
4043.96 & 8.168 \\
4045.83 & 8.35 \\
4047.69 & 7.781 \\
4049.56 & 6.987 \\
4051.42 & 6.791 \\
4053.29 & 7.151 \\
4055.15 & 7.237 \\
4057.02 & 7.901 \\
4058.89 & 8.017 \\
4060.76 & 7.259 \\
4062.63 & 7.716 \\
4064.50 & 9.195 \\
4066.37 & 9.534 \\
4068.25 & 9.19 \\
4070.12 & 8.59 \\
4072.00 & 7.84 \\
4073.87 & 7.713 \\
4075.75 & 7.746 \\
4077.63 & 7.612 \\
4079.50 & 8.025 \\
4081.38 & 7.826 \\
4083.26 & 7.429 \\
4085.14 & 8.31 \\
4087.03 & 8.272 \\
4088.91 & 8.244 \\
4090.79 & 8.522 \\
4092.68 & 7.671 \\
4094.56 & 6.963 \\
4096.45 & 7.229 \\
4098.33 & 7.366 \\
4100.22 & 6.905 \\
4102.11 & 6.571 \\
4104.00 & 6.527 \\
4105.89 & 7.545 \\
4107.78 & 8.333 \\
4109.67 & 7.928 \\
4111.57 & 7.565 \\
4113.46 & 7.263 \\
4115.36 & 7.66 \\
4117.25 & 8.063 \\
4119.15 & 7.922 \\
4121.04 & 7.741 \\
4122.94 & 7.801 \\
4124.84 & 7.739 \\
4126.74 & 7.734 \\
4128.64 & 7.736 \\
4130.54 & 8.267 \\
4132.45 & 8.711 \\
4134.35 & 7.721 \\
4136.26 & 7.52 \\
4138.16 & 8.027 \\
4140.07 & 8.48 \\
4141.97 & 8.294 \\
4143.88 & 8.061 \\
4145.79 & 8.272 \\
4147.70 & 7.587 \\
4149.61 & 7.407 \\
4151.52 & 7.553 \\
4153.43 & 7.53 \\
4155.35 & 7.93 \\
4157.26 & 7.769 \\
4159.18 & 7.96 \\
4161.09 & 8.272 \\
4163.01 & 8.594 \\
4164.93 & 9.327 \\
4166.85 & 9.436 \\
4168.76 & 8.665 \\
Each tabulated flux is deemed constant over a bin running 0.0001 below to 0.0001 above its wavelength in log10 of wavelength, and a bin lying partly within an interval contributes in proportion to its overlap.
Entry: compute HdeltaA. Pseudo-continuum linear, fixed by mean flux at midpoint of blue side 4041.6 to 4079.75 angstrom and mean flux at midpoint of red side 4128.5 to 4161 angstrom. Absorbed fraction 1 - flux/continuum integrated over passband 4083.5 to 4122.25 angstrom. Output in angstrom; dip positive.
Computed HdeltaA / 1.5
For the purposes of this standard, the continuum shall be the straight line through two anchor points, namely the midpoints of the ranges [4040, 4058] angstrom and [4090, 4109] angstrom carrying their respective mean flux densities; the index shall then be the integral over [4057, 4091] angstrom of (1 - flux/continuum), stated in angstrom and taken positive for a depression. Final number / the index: -3.1 angstrom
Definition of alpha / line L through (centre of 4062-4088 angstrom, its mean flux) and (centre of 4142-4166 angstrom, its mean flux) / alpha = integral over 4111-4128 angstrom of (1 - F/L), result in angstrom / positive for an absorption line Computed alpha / 0.8 angstrom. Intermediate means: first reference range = 8.22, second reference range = 8.04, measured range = 7.73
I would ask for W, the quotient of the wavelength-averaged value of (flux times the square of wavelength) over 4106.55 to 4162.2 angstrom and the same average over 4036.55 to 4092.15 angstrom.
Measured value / 1.02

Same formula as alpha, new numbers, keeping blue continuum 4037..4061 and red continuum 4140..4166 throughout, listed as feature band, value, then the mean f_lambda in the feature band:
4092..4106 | 1.4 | 7.06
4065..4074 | -1.1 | 8.68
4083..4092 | -0.4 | 8.19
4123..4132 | 0.1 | 7.9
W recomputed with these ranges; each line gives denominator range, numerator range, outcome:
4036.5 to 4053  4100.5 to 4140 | 1.04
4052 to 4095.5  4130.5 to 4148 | 1.05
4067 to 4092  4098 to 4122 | 0.94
